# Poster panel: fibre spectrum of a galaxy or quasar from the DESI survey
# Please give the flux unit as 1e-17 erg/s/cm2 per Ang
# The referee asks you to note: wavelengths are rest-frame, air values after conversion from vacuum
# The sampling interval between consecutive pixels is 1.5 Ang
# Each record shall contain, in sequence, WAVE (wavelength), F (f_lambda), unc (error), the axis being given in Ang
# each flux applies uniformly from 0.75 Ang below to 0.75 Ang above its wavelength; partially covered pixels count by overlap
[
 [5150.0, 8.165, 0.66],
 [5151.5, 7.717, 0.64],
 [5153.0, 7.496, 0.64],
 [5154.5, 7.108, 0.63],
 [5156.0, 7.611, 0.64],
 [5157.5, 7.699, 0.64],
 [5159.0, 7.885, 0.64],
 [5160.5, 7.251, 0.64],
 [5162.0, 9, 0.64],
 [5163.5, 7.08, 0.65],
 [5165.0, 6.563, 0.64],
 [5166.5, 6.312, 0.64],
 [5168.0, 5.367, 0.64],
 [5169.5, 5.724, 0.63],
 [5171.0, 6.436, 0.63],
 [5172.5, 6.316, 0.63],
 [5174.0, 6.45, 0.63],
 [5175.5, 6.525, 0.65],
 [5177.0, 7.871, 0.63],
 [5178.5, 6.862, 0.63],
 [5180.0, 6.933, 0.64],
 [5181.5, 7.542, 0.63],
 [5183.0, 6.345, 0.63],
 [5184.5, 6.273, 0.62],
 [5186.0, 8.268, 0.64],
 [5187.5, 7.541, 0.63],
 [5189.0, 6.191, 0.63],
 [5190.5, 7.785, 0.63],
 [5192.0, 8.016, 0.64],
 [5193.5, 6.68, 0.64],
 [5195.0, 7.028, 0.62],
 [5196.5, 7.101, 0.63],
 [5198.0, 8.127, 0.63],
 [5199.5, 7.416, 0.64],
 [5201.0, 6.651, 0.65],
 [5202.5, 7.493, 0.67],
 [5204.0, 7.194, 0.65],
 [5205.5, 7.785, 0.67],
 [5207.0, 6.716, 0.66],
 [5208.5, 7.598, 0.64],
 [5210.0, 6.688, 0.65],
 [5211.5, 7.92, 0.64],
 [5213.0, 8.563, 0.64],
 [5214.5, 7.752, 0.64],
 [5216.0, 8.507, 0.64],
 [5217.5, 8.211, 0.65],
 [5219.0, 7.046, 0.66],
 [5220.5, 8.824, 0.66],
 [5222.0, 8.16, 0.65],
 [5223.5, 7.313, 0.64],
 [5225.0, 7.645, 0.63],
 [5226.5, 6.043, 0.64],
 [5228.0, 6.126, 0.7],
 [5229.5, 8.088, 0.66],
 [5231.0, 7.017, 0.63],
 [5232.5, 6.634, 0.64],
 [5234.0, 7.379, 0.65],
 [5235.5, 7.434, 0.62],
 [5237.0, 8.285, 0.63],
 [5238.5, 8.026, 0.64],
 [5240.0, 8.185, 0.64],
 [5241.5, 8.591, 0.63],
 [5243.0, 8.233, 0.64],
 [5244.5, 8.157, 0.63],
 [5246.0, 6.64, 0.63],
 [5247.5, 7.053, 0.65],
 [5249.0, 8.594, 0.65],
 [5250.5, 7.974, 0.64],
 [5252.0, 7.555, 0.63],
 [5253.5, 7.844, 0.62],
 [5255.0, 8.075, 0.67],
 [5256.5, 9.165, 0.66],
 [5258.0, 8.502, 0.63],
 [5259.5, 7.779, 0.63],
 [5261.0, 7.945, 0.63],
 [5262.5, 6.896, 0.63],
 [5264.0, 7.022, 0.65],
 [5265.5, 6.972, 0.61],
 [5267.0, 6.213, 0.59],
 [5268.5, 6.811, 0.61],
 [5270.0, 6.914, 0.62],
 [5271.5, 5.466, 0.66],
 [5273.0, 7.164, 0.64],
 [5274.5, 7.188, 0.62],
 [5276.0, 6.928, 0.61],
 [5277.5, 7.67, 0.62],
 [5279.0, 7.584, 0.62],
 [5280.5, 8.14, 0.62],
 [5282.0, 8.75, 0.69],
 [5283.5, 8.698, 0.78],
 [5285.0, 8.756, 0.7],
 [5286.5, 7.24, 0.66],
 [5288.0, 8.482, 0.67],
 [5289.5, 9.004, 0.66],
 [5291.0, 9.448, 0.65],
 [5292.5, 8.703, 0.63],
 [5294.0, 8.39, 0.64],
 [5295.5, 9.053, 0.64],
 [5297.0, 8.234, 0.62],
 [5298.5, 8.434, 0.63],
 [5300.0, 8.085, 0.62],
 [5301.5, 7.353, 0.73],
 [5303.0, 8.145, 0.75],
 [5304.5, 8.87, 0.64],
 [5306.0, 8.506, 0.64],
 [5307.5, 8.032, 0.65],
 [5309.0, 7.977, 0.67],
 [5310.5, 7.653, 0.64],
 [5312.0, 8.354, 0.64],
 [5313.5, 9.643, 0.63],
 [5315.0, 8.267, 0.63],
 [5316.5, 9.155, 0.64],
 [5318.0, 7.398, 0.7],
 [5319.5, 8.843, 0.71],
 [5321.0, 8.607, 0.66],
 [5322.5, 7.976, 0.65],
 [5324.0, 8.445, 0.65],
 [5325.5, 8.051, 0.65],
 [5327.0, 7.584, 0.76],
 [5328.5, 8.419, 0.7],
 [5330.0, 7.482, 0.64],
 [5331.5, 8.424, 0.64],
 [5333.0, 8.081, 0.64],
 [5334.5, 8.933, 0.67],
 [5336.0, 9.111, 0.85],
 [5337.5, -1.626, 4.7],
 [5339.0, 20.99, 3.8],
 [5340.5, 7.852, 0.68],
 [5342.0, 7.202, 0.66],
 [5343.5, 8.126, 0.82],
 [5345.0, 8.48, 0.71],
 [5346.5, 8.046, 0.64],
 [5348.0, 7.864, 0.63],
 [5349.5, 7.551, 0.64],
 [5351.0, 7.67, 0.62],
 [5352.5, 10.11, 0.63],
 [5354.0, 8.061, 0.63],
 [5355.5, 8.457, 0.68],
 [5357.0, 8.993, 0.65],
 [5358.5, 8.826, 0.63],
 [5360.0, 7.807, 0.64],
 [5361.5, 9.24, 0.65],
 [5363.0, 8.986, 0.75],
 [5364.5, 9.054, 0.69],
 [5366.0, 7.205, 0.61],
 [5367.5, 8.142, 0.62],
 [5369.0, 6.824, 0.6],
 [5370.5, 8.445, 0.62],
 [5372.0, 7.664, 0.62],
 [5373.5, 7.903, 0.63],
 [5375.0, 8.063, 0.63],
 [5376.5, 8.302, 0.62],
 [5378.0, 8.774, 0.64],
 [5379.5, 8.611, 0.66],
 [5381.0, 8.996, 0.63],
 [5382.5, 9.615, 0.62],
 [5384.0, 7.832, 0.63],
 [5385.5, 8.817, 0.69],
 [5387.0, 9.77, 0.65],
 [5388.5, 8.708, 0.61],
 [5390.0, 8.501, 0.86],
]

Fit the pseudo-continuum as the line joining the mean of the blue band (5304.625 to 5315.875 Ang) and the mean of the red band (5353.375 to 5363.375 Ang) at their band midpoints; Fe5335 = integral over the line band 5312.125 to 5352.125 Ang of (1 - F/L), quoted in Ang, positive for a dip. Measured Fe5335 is 0.7 Ang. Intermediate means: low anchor 8.39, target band 8.35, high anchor 8.62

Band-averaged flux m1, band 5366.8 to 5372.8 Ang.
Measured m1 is 7.77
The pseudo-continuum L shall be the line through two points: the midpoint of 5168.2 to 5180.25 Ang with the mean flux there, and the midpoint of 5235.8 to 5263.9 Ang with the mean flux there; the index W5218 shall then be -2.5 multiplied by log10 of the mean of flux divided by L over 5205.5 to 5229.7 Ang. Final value -0.03 mag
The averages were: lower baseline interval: 6.57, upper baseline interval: 7.94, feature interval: 7.57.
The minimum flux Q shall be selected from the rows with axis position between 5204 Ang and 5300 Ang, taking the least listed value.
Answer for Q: 5.466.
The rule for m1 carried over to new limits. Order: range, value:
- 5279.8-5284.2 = 8.53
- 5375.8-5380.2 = 8.56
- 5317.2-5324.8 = 8.26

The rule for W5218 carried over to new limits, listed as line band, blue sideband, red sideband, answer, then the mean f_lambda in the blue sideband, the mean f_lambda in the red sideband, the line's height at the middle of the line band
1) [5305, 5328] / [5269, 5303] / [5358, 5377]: -0.03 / 7.98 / 8.18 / 8.05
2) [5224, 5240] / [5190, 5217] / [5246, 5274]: 0.02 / 7.51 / 7.42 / 7.46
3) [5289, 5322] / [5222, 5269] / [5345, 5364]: -0.05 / 7.57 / 8.48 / 8.07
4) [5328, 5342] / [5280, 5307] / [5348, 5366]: -0.01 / 8.46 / 8.52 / 8.5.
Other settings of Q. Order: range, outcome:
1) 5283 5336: 7.24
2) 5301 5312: 7.353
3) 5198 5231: 6.043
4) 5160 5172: 5.367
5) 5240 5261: 6.64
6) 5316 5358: -1.626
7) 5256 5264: 6.896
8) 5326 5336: 7.482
